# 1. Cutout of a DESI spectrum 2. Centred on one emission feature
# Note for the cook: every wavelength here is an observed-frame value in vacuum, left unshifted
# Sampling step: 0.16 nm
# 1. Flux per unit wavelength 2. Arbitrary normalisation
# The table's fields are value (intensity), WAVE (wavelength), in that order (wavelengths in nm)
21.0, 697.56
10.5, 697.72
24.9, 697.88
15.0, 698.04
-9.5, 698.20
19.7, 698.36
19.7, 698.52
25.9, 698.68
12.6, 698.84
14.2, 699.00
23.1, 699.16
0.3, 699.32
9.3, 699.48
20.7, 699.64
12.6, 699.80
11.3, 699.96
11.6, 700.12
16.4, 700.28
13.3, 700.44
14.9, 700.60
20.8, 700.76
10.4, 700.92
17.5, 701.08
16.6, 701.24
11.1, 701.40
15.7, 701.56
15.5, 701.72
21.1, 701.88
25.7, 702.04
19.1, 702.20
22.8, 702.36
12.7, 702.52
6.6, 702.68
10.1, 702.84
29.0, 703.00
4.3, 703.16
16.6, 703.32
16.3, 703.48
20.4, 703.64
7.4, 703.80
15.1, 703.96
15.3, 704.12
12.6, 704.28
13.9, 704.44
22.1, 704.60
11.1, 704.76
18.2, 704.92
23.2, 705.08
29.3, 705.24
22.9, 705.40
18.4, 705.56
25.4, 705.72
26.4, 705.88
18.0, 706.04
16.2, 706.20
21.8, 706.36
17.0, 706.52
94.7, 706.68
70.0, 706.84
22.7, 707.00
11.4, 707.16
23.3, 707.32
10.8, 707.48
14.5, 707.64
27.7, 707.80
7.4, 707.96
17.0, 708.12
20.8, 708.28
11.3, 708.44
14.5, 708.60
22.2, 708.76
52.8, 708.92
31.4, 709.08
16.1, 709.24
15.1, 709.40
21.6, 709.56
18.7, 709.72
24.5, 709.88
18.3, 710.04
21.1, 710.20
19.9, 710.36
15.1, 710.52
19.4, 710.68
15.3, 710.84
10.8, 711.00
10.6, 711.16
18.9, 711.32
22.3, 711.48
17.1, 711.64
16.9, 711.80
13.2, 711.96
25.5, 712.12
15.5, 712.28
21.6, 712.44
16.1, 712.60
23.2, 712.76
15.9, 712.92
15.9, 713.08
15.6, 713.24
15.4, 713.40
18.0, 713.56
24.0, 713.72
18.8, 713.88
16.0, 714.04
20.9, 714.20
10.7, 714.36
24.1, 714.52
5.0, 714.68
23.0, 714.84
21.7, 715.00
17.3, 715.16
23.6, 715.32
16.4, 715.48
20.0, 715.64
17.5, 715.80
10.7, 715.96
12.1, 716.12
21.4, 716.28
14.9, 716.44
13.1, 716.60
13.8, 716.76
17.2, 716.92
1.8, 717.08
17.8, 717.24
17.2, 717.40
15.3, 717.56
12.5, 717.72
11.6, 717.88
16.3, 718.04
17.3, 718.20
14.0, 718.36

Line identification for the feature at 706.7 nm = Halpha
